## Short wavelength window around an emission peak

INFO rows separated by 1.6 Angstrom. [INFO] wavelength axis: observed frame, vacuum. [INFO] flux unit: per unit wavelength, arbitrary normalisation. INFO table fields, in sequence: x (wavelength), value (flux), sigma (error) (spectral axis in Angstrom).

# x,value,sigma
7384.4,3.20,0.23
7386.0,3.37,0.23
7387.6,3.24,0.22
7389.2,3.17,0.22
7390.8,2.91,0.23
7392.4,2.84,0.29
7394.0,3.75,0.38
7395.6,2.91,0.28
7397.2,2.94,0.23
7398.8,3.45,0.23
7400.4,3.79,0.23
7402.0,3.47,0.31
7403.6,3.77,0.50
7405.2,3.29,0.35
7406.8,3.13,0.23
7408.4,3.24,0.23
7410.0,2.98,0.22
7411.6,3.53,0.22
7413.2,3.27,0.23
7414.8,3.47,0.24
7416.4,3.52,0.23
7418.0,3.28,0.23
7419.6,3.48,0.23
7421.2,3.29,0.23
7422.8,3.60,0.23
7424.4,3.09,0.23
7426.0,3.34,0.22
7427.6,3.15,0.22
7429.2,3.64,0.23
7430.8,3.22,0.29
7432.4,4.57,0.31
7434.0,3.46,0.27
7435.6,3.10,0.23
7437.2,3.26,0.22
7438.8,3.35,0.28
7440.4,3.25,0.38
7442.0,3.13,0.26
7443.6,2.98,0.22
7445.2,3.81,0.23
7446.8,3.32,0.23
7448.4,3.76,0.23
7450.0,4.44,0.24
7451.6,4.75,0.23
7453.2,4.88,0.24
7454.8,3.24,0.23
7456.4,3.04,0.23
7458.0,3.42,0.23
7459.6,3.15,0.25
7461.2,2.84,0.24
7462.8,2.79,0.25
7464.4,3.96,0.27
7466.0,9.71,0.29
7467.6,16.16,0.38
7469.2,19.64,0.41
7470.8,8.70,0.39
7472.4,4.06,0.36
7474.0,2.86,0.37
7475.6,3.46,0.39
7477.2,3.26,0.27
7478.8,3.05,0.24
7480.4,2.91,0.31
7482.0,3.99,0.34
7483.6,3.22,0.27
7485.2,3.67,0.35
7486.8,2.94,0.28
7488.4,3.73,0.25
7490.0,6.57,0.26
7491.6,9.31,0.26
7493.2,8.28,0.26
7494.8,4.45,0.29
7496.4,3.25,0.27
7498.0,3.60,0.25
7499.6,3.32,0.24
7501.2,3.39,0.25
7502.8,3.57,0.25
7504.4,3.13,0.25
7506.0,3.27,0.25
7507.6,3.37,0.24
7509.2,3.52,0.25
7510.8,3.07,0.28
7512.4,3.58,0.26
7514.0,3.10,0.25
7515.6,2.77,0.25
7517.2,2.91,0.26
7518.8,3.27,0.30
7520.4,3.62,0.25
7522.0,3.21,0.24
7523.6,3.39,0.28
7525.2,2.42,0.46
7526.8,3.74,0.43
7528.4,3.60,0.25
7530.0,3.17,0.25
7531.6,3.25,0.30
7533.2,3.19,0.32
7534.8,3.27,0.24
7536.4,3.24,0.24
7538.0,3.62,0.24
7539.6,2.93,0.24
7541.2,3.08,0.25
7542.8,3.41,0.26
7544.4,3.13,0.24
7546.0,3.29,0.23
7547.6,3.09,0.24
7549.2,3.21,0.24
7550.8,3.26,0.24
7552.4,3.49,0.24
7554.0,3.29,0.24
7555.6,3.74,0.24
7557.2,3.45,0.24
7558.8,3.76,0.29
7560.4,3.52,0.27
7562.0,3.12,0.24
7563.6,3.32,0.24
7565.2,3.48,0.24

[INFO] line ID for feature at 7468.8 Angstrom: Halpha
